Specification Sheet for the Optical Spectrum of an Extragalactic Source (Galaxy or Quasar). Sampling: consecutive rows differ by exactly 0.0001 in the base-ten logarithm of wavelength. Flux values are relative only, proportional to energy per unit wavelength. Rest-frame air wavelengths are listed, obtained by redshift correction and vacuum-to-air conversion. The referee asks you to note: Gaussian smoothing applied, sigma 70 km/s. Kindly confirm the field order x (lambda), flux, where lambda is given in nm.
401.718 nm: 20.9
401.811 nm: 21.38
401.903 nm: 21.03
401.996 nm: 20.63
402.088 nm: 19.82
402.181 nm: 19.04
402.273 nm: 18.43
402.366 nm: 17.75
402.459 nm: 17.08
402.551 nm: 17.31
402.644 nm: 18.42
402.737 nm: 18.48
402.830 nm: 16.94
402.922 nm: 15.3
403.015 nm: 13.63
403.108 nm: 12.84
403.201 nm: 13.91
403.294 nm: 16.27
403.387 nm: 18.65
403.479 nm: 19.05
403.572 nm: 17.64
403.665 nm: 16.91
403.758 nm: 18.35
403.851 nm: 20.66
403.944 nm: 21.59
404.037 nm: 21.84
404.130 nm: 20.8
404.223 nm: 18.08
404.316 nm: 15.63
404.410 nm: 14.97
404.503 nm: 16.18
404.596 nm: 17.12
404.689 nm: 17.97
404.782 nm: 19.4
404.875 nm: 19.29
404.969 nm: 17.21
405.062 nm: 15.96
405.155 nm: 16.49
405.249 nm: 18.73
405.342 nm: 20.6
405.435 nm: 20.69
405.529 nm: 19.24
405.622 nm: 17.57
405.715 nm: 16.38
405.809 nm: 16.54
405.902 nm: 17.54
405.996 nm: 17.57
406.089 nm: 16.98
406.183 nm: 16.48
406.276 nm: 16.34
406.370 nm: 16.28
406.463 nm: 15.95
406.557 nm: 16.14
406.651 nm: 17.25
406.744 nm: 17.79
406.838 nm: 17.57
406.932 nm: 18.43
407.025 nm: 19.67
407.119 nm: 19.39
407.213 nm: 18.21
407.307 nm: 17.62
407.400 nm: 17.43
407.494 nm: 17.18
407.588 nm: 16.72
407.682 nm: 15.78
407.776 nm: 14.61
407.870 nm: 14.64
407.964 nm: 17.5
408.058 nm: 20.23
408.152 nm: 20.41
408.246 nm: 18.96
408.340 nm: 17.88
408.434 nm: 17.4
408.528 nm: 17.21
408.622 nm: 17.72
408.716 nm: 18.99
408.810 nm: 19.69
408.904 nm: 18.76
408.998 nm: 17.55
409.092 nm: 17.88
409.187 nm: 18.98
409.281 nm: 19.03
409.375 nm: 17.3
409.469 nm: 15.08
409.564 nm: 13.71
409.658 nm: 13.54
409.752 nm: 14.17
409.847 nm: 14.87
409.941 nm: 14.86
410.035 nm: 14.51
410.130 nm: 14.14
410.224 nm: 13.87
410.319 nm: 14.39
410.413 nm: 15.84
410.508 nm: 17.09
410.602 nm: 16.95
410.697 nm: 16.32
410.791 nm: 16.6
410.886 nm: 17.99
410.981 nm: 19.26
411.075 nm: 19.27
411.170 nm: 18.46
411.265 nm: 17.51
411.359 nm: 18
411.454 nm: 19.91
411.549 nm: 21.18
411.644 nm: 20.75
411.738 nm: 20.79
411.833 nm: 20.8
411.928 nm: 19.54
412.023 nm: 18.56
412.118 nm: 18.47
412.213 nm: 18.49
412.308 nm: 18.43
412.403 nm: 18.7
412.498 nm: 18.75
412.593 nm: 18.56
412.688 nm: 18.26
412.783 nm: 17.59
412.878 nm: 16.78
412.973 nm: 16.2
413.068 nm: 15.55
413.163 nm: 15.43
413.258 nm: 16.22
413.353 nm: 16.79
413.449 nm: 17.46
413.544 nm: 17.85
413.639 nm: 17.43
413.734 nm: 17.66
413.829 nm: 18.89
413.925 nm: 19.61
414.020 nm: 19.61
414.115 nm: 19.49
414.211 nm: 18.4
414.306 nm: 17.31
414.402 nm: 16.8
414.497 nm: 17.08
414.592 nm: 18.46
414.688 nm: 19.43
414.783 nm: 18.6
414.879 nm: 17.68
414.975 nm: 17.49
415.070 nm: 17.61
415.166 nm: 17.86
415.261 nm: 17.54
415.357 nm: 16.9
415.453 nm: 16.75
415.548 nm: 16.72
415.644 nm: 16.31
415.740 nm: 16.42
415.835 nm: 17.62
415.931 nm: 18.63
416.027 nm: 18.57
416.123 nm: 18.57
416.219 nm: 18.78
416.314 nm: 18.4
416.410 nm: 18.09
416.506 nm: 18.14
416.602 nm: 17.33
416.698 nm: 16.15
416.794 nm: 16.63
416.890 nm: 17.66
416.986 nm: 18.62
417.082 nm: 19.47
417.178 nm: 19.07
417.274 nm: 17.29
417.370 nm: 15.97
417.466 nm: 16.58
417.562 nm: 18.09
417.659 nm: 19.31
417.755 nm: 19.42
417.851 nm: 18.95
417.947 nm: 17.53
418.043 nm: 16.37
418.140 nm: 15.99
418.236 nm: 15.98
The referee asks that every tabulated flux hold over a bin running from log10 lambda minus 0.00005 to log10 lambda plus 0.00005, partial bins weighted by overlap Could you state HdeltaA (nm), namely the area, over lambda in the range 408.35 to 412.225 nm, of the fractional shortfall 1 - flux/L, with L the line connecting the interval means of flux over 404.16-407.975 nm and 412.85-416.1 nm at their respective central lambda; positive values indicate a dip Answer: 0.005 nm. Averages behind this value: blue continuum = 17.4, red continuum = 17.6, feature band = 17.4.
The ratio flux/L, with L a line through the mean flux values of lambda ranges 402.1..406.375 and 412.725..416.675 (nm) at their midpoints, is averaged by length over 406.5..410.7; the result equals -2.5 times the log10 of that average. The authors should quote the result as 0.04 mag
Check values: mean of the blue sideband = 17.6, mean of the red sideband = 17.7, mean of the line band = 17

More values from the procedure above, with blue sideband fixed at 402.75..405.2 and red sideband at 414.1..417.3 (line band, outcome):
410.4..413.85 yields -0.024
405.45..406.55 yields 0.027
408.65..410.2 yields 0.075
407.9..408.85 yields -0.057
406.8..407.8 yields -0.002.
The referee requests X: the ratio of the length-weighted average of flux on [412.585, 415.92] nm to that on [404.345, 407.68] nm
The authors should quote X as 1.00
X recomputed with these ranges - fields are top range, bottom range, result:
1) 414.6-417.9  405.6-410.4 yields 1.05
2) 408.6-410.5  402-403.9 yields 0.93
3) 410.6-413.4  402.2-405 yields 1.04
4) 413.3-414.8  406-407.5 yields 1.04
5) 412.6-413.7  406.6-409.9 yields 0.97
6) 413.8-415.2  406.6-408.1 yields 1.05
